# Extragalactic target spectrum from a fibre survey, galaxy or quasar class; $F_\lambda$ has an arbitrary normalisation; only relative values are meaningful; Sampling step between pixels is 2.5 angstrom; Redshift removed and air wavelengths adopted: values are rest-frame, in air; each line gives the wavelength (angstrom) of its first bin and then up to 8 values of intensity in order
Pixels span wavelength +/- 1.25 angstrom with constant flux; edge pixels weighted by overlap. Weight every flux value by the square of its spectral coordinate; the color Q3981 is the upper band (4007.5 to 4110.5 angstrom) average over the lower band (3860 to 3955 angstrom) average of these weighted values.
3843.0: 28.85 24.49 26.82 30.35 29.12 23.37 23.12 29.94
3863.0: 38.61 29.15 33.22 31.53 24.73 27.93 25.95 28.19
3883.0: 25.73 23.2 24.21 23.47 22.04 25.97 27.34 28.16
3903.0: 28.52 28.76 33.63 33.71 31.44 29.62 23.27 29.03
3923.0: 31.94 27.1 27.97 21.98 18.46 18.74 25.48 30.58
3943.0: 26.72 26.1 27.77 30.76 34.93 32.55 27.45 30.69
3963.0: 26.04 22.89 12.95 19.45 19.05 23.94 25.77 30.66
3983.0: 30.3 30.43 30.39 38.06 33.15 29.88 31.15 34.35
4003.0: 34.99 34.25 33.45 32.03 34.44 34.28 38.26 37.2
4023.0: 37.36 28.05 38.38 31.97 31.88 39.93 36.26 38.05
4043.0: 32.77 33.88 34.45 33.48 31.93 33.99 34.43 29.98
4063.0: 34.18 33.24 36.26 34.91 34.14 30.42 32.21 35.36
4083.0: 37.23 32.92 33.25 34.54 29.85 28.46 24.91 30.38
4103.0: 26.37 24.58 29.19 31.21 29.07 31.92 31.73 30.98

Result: 1.3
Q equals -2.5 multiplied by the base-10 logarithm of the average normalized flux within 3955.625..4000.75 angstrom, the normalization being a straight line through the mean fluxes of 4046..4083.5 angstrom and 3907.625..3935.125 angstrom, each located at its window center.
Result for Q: 0.09 mag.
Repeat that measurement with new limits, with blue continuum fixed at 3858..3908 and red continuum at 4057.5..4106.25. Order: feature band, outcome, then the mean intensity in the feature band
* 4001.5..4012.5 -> -0.12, 33.7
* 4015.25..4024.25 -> -0.21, 37.1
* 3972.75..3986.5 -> 0.10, 27.2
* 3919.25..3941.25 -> 0.13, 25.6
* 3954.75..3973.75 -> 0.23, 23.8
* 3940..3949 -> 0.06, 27.6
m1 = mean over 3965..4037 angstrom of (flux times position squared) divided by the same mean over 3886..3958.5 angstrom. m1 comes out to 1.2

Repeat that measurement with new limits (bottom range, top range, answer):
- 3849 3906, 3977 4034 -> 1.29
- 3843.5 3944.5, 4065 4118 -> 1.27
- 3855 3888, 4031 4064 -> 1.33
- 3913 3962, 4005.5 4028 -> 1.31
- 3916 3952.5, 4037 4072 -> 1.37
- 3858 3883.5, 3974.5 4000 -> 1.11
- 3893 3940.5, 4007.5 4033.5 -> 1.33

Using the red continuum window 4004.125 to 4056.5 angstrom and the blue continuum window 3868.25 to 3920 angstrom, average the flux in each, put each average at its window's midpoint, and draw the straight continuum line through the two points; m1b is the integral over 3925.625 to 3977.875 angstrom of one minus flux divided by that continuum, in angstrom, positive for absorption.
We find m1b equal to 8.9 angstrom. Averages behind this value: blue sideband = 27.5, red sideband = 34.6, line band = 25.3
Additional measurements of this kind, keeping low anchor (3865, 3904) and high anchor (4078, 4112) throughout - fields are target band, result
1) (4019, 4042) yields -4.7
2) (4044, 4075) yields -3.7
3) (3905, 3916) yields -1.8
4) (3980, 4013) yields -4.3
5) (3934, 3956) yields 0.0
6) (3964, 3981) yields 4.0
